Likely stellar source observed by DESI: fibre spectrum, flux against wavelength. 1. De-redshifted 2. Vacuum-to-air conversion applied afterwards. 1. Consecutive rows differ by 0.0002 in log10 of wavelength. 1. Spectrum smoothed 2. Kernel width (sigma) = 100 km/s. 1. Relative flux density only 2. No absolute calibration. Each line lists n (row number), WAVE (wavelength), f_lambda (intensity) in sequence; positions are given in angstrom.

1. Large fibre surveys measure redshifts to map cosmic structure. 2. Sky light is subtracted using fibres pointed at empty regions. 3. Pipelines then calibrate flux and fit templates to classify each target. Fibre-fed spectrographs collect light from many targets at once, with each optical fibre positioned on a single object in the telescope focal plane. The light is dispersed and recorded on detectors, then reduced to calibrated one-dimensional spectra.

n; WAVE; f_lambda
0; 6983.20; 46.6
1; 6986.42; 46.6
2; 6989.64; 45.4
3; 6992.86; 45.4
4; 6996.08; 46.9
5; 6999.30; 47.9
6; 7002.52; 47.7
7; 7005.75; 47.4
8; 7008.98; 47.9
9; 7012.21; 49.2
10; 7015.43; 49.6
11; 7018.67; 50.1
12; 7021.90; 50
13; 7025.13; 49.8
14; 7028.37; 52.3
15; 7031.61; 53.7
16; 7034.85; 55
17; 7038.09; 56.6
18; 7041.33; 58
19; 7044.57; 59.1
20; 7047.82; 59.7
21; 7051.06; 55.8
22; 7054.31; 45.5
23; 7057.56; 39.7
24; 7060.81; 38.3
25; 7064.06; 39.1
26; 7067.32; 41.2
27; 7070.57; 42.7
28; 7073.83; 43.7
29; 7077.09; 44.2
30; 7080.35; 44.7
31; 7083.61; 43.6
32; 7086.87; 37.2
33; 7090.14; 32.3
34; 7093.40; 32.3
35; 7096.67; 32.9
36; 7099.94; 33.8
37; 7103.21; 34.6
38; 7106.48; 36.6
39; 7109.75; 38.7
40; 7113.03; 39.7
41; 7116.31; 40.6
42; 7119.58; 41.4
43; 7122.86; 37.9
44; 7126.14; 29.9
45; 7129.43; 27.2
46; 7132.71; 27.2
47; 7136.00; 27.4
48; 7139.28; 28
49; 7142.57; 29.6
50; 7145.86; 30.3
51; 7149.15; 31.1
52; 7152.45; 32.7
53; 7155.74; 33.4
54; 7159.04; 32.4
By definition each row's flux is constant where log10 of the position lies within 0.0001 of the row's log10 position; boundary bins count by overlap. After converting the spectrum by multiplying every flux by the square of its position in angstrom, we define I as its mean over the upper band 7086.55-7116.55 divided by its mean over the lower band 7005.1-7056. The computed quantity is 0.7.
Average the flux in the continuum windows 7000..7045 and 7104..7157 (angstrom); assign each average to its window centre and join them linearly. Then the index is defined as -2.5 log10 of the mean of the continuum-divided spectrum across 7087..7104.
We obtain 0.17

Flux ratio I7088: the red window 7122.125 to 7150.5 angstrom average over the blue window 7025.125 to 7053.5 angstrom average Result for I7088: 0.5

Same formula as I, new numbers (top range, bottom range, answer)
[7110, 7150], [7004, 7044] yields 0.65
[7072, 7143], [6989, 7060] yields 0.72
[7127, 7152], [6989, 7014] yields 0.64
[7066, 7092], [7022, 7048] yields 0.76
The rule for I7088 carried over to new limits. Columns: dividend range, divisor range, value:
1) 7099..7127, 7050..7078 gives 0.87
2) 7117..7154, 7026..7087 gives 0.65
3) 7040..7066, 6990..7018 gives 1.03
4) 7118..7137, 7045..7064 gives 0.67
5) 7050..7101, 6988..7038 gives 0.82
